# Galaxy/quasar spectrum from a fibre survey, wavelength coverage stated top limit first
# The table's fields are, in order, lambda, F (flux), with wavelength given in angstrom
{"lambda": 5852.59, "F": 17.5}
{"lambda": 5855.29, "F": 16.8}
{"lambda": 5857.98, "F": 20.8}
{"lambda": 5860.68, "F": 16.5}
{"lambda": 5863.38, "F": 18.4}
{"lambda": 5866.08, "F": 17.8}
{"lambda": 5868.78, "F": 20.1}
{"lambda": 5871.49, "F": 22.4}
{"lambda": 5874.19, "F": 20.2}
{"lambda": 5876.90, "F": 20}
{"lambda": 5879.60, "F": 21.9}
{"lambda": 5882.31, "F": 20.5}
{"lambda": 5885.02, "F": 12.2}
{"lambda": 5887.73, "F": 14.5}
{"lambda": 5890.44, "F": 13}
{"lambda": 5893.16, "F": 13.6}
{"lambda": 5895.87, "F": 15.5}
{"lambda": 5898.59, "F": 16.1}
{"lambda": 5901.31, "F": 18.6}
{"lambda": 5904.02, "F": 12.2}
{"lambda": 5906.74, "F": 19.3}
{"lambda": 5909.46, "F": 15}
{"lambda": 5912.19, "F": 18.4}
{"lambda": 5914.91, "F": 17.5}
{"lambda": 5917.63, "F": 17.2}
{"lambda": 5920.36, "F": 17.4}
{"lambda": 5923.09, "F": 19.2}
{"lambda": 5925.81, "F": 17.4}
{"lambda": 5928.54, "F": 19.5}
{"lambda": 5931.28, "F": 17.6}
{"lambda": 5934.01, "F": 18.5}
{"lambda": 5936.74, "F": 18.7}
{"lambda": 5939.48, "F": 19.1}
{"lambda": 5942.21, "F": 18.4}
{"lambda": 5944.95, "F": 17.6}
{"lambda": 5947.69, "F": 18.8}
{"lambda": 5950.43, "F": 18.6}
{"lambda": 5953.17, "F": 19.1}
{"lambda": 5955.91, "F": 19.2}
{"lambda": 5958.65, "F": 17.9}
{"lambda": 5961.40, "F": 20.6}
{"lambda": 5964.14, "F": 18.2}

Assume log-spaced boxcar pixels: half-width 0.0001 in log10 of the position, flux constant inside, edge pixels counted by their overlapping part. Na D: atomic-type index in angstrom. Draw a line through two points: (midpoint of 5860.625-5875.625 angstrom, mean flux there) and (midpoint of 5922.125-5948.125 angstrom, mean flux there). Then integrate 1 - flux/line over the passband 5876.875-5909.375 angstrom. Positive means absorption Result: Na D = 4.9 angstrom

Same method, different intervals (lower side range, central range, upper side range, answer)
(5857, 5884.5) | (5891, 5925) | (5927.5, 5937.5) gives 4.2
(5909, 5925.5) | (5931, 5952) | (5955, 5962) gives 0.0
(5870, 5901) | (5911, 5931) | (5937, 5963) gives 0.1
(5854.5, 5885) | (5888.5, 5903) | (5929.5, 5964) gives 2.9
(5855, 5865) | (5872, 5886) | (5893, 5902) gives -1.8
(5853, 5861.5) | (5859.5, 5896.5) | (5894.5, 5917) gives -0.4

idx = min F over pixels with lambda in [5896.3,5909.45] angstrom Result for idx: 12.2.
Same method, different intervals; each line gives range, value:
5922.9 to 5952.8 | 17.4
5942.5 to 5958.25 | 17.6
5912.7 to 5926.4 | 17.2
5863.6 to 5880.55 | 17.8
